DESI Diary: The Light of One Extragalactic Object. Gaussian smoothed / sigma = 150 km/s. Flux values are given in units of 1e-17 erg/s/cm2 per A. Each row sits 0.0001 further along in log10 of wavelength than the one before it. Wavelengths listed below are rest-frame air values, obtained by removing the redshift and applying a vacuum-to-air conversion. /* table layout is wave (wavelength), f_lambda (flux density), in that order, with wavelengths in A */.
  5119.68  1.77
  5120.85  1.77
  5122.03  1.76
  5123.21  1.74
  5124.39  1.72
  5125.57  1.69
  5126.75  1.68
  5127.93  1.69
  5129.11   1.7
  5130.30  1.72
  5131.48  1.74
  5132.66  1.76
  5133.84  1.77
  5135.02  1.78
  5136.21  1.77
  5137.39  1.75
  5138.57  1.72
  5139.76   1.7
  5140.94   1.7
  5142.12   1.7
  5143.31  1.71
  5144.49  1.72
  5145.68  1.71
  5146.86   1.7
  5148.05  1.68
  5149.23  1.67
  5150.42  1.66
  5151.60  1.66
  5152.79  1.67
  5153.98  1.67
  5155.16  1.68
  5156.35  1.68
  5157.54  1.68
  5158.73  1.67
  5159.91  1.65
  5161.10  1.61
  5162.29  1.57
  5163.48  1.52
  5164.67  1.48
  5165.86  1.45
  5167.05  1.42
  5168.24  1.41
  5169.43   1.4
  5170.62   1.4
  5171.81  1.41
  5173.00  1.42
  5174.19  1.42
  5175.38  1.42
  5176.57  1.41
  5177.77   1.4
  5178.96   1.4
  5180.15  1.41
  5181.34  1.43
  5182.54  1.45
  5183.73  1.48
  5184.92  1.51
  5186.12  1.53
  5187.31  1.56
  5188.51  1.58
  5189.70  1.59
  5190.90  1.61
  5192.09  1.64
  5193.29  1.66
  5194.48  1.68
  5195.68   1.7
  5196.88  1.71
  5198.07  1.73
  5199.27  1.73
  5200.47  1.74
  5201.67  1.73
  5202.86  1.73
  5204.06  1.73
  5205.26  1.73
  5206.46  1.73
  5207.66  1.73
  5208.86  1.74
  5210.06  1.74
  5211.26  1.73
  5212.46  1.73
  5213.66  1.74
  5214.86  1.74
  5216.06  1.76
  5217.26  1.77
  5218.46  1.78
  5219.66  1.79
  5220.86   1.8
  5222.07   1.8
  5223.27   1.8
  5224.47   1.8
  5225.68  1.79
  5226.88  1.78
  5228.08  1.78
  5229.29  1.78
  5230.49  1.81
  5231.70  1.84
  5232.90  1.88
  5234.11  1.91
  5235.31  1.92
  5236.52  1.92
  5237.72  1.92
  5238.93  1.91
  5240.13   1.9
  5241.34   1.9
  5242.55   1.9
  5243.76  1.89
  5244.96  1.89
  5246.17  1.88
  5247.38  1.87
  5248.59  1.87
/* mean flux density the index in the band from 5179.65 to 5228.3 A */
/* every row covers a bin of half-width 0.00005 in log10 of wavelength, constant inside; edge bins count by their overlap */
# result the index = 1.69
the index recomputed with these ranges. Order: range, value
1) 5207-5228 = 1.77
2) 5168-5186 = 1.43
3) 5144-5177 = 1.57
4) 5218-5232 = 1.79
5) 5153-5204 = 1.56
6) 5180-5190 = 1.51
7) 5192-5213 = 1.72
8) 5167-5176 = 1.41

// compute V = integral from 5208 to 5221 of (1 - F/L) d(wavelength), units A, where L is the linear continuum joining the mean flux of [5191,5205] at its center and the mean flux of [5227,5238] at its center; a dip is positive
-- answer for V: 0.2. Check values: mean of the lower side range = 1.7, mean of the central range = 1.76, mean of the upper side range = 1.86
